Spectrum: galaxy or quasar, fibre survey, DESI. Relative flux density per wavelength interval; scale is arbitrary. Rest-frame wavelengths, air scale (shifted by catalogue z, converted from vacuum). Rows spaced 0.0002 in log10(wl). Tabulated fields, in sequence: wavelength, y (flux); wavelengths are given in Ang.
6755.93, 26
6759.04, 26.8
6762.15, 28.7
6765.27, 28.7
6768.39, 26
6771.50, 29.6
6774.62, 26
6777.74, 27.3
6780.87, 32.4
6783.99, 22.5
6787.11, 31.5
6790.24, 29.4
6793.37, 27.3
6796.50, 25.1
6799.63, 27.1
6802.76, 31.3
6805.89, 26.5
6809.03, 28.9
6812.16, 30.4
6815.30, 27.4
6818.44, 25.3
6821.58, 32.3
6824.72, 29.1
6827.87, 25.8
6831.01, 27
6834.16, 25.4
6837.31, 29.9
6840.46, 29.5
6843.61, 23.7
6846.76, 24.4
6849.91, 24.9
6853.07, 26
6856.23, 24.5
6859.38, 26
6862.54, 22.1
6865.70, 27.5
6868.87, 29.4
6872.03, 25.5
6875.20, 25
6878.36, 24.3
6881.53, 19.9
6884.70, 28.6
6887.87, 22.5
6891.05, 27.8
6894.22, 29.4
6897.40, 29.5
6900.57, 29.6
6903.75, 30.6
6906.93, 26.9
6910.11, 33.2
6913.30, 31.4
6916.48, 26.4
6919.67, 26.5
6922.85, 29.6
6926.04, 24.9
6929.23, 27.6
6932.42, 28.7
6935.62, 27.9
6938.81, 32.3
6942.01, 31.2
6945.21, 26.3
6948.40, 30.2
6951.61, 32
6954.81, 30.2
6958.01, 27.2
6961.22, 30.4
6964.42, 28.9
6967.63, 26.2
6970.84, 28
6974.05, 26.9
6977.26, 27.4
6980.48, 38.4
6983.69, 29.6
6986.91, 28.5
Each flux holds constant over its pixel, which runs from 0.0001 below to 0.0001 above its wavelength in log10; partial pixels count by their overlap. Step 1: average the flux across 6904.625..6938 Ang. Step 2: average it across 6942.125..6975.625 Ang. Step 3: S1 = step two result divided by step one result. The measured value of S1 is 1.01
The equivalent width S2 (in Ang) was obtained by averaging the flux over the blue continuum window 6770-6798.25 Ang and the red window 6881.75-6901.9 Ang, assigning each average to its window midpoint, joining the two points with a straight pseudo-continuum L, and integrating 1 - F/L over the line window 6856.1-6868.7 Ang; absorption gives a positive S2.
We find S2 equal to 0.9 Ang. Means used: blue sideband 27.9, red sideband 27.3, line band 25.6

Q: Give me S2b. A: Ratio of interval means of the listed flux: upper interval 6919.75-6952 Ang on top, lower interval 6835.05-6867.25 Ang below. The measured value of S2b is 1.1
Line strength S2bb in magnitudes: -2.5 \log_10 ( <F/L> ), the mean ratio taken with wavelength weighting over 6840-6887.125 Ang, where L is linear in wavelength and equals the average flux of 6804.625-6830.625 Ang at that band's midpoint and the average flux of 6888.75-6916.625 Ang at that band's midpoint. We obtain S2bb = 0.14 mag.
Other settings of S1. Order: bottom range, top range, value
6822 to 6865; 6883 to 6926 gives 1.09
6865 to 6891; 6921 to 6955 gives 1.15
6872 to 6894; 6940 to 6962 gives 1.18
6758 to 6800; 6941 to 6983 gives 1.06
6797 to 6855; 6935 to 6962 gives 1.09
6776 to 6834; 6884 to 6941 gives 1.02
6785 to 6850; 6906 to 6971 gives 1.04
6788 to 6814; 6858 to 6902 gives 0.93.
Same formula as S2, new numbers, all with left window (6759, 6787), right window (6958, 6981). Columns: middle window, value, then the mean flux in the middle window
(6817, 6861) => 2.28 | 26.7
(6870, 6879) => 0.99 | 25.2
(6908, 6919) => -0.49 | 29.8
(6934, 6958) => -0.90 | 29.8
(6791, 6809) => 0.18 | 27.7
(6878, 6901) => 1.64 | 26.4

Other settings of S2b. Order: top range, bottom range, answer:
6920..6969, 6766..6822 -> 1.03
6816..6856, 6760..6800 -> 0.97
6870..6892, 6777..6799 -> 0.89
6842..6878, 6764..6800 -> 0.91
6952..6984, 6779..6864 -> 1.08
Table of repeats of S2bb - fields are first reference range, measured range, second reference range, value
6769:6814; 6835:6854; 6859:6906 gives 0.03 mag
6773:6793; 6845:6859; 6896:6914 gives 0.17 mag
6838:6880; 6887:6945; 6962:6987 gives -0.05 mag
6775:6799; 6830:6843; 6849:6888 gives -0.06 mag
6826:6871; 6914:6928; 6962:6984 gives 0.03 mag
